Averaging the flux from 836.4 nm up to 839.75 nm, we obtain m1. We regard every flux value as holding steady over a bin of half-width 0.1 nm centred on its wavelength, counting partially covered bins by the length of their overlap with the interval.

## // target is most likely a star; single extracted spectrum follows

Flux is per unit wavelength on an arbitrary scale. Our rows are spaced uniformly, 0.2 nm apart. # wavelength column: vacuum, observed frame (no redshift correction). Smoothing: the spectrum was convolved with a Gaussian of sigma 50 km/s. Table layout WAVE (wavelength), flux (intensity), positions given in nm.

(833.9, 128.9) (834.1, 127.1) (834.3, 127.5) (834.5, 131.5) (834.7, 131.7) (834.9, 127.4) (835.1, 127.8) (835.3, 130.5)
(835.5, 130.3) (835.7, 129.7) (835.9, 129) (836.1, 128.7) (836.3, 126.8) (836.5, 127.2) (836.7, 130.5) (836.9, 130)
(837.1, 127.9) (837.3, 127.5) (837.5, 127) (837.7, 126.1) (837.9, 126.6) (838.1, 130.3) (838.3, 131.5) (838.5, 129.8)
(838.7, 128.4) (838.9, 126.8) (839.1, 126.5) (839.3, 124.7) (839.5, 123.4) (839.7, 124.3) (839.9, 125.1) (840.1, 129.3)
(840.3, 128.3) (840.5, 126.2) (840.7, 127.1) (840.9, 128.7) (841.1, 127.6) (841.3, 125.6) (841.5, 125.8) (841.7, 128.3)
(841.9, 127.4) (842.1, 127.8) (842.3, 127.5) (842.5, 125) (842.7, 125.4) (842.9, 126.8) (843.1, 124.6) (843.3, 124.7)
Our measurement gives 128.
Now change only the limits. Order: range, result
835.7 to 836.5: 128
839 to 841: 126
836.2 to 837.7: 128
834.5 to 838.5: 129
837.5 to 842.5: 127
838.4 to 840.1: 126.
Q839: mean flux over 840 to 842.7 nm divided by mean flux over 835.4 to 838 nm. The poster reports 0.99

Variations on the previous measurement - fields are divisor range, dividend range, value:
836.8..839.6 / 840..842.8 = 1.00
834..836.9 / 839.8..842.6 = 0.99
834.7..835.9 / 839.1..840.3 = 0.97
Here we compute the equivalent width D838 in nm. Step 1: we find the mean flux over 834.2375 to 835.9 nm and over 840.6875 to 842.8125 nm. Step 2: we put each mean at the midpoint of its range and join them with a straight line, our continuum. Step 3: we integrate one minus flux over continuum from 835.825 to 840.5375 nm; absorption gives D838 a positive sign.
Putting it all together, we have 0.027 nm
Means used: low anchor 130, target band 128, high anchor 127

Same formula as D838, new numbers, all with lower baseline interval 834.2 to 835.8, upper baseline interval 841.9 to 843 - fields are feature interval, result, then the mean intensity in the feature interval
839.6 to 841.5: 0.01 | 127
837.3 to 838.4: 0.00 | 128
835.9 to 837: 0.00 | 129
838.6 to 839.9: 0.02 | 126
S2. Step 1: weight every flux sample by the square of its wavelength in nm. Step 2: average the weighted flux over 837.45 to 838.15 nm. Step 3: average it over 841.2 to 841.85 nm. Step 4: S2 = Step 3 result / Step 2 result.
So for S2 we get 1.0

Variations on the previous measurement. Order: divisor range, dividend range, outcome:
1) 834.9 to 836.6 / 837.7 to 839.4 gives 1.00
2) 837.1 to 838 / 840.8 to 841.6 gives 1.01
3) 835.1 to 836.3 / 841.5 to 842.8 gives 1.00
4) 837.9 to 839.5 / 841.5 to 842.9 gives 1.00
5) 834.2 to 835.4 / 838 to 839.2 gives 1.01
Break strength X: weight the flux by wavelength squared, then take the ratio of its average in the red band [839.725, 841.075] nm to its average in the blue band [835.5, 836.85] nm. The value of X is 1.00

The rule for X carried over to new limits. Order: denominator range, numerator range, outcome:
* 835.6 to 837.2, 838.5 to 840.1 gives 0.99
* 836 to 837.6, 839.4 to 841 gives 1.00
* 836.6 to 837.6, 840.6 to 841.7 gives 1.00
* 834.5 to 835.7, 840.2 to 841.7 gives 0.99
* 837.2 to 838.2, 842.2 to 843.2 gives 1.00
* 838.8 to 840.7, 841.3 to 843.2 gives 1.01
